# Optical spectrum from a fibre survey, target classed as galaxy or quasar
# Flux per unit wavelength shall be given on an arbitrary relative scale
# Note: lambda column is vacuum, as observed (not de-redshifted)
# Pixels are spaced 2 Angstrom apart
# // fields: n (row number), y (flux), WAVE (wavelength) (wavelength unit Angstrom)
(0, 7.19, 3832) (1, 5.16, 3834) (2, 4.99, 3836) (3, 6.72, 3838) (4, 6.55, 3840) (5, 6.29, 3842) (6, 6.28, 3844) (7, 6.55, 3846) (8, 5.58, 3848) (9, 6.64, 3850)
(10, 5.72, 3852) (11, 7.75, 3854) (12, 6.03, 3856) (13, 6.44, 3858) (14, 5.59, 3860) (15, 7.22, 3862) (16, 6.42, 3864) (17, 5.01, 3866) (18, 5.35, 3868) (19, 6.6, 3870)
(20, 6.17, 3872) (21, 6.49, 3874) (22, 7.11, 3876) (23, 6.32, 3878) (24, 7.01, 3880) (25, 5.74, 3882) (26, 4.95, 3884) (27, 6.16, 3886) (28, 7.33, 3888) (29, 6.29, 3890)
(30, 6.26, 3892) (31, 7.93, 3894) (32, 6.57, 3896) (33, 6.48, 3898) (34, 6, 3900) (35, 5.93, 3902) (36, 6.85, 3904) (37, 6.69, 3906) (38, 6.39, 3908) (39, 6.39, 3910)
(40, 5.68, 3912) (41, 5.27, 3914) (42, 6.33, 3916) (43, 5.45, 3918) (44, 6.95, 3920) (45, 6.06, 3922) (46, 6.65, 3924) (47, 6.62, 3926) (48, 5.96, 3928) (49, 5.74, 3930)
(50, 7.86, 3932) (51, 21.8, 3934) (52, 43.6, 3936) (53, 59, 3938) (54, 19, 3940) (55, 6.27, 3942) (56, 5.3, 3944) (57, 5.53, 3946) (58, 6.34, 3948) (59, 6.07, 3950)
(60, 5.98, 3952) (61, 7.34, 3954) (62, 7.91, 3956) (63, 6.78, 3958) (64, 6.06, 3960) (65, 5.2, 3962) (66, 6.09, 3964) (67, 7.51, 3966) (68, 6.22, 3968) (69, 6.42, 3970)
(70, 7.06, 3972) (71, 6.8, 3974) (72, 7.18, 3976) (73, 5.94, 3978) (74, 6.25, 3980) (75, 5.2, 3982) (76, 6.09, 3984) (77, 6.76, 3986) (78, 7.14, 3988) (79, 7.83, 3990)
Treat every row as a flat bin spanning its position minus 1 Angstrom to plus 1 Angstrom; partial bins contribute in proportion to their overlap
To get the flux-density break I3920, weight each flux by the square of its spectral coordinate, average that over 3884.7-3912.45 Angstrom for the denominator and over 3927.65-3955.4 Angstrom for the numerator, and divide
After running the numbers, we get 2.33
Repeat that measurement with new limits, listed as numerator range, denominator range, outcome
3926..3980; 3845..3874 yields 1.81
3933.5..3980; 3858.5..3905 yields 1.85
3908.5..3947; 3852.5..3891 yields 2.01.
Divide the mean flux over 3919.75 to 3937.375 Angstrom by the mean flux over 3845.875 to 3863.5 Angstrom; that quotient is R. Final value 2.13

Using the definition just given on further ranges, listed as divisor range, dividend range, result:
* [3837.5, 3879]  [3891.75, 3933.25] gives 1.03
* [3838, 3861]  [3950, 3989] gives 1.03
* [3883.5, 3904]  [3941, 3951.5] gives 0.92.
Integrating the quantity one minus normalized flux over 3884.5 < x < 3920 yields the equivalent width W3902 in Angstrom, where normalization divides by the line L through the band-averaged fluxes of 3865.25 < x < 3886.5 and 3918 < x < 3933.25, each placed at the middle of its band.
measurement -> 0.4 Angstrom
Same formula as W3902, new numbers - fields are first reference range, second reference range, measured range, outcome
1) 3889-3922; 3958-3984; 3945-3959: -0.51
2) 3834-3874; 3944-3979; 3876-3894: -0.38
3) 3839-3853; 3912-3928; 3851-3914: -1.49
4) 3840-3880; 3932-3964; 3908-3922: 6.26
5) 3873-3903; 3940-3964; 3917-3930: 0.76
